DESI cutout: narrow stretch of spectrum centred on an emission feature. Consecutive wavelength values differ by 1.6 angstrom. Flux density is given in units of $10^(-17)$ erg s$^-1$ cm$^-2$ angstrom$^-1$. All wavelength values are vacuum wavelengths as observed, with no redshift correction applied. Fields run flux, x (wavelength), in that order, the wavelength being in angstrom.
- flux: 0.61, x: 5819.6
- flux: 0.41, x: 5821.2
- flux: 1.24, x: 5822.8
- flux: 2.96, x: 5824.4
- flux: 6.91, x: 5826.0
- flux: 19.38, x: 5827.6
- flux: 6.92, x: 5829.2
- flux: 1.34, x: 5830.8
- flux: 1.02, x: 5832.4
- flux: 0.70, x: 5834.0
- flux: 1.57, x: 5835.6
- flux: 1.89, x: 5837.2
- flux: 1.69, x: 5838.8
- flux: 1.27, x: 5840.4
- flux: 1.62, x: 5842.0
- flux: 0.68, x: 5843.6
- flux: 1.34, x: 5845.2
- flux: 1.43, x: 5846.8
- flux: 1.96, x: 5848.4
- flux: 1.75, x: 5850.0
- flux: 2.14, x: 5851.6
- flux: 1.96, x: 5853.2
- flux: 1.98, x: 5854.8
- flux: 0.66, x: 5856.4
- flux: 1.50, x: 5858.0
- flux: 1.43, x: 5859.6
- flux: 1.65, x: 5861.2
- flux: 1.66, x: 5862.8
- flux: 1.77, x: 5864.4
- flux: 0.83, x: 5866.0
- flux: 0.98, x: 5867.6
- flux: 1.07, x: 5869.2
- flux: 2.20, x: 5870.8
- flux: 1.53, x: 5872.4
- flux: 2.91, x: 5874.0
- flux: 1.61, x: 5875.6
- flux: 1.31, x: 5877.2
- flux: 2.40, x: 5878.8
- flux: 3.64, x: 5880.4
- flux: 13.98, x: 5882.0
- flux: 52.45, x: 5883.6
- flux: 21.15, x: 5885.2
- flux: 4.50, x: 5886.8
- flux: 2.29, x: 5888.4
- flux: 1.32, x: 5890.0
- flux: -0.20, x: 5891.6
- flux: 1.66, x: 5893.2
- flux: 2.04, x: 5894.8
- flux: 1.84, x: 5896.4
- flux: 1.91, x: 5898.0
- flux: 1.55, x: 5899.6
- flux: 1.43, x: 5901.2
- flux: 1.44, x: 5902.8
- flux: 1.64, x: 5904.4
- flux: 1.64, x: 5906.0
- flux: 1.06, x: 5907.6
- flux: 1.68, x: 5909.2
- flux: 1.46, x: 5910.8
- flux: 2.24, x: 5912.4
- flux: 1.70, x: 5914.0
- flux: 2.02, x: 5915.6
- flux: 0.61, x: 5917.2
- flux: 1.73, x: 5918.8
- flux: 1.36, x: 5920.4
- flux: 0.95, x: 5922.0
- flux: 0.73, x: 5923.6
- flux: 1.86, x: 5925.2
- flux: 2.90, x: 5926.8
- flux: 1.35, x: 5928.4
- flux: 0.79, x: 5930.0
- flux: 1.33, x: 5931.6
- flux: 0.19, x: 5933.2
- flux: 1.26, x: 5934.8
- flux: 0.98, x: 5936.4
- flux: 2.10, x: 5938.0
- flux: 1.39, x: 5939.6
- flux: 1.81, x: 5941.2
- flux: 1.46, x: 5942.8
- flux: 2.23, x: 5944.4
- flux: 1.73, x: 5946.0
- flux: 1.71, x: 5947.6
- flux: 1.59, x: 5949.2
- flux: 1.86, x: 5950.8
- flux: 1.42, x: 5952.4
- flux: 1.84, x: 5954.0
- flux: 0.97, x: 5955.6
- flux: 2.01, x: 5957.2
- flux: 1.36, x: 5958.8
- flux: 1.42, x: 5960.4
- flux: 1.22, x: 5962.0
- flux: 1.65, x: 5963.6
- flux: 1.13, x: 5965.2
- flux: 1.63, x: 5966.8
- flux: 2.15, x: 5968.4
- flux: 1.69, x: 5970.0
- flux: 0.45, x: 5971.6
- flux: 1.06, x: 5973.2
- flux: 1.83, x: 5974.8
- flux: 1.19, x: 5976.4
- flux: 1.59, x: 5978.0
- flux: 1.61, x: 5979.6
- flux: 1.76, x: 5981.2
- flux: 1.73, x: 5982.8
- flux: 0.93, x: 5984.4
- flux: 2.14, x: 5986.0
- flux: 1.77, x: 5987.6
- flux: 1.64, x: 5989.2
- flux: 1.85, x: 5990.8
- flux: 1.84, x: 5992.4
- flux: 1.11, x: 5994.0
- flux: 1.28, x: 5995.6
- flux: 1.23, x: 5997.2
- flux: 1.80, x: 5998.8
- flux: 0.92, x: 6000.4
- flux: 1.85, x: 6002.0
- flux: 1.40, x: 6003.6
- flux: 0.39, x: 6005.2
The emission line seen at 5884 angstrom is [O III] 5007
